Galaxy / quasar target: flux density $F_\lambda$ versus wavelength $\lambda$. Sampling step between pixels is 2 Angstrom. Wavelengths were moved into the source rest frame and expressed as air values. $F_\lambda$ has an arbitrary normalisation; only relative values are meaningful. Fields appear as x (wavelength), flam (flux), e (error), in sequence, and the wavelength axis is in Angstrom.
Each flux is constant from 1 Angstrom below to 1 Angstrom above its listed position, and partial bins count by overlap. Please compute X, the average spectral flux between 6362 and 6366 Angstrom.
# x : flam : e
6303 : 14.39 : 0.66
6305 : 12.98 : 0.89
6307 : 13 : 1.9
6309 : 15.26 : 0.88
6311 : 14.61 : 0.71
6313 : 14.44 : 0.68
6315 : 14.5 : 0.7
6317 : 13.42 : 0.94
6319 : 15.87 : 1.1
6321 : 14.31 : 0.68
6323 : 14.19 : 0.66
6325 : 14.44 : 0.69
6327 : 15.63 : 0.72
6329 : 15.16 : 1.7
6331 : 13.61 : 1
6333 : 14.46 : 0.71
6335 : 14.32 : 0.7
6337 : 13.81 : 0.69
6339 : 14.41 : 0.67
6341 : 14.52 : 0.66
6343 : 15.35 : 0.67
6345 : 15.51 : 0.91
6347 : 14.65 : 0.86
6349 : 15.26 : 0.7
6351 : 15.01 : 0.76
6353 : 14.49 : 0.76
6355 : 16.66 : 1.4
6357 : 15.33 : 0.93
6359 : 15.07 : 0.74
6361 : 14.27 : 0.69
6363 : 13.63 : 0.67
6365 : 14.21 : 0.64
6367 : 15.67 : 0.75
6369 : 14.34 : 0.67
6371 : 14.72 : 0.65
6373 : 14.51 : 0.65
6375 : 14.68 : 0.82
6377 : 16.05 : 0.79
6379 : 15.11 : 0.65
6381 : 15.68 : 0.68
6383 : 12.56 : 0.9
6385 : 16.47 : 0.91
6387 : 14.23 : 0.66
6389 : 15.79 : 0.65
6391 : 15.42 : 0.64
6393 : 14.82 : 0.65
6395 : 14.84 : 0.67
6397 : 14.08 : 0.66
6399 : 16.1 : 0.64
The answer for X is 13.9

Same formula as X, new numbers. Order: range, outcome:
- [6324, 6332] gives 14.7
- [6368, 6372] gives 14.5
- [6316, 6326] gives 14.4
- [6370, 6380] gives 15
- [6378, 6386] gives 15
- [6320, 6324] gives 14.2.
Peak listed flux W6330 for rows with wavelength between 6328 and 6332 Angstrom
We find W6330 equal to 15.16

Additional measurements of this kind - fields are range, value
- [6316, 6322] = 15.87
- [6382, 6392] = 16.47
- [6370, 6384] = 16.05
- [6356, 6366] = 15.33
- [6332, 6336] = 14.46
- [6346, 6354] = 15.26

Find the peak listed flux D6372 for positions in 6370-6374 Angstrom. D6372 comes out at 14.72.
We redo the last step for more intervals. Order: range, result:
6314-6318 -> 14.5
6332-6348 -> 15.51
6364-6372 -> 15.67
